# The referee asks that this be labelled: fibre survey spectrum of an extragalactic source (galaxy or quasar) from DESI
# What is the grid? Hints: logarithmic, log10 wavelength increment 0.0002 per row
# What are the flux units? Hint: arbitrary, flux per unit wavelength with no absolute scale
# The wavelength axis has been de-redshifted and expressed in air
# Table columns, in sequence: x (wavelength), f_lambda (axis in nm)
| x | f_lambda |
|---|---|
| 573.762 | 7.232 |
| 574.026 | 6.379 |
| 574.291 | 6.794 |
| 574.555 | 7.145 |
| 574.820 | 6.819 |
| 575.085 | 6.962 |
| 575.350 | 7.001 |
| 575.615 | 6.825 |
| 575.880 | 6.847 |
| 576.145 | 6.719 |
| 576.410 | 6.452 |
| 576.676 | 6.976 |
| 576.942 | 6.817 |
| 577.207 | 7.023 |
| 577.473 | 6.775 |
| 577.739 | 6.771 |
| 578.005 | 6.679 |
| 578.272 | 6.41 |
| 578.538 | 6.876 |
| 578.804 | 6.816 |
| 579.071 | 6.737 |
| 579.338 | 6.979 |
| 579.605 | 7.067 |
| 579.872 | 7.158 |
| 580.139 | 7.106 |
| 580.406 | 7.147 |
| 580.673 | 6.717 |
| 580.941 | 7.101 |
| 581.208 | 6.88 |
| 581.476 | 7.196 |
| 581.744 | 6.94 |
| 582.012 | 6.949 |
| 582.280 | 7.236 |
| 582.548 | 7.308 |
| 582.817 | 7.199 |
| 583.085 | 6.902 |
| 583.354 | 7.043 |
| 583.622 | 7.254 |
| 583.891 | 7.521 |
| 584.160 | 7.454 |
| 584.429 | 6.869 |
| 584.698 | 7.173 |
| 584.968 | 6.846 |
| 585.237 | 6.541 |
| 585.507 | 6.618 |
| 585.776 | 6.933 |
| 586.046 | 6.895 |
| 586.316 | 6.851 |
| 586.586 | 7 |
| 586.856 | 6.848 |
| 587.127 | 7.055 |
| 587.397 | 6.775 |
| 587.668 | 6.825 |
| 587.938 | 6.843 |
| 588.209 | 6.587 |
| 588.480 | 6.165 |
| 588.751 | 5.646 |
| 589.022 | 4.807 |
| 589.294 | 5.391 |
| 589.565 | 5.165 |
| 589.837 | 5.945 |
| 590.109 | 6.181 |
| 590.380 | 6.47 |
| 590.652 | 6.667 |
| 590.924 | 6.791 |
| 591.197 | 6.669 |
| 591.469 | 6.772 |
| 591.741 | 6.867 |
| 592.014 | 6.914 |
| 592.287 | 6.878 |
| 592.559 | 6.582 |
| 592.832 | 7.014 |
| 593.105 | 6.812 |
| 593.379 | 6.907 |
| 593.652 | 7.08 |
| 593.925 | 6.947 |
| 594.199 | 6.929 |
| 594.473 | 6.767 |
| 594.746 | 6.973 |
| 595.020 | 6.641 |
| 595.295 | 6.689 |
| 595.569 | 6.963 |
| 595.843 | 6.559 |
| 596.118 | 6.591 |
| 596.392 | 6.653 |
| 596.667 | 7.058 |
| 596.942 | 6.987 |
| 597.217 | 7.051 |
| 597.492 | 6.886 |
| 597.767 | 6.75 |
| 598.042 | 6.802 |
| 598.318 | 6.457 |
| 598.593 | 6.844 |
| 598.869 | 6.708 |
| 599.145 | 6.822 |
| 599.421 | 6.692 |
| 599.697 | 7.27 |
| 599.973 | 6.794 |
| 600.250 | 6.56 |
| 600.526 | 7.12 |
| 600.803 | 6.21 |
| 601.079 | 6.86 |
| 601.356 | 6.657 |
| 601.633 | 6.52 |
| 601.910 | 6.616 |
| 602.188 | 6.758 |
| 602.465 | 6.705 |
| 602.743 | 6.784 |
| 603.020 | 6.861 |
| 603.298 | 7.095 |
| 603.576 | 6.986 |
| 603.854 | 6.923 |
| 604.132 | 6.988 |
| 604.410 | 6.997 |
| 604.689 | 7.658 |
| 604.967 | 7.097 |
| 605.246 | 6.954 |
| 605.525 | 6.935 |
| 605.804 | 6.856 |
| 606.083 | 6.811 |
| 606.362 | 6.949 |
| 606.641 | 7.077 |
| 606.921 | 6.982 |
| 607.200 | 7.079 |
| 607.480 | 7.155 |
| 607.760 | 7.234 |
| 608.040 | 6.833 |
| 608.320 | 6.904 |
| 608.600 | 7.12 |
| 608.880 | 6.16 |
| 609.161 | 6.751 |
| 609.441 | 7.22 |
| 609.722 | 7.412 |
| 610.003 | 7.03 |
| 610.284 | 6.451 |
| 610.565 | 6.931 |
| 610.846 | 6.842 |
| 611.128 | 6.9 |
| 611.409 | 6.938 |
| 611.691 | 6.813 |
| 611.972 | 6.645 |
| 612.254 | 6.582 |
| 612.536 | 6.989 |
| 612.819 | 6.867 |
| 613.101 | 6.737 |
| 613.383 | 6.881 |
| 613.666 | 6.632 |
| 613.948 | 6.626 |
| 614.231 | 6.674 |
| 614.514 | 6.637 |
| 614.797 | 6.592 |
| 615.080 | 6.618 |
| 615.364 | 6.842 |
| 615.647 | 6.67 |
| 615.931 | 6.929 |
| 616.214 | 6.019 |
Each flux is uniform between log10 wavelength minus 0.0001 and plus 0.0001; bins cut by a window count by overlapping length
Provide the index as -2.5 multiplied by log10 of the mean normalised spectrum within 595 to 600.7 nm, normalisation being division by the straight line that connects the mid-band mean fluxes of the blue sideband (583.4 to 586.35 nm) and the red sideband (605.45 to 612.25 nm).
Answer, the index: 0.02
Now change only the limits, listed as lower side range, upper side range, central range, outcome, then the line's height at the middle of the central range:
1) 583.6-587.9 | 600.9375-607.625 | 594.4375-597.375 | 0.020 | 6.94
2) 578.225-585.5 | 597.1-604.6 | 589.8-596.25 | 0.024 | 6.89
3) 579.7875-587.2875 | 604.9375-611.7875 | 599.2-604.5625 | 0.023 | 6.96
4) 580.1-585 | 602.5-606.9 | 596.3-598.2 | 0.022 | 7.03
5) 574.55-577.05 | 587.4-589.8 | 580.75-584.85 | -0.123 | 6.37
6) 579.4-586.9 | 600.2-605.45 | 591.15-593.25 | 0.021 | 6.95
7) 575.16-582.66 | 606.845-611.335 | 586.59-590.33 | 0.118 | 6.92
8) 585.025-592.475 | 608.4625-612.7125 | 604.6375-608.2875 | -0.039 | 6.78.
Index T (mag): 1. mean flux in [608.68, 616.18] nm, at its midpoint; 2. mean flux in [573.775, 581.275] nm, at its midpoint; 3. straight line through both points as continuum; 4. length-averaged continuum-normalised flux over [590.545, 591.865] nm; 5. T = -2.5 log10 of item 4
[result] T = 0.012 mag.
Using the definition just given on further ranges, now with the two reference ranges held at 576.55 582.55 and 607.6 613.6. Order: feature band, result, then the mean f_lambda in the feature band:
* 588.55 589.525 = 0.28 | 5.33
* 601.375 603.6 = 0.02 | 6.77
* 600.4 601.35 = 0.03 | 6.72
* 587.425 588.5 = 0.04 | 6.67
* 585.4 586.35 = 0.01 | 6.83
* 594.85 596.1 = 0.03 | 6.7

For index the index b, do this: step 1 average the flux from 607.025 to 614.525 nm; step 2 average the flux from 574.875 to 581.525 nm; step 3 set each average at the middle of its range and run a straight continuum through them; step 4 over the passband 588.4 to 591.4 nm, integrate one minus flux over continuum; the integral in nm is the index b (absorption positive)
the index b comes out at 0.38 nm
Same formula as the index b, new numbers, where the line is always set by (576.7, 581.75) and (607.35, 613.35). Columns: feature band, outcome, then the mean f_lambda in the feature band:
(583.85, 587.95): -0.02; 6.93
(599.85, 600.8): 0.02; 6.73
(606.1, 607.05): -0.01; 6.98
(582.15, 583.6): -0.05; 7.15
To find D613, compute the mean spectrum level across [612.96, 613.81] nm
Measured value 6.76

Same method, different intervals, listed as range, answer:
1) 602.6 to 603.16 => 6.82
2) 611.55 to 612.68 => 6.76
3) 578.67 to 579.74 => 6.9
